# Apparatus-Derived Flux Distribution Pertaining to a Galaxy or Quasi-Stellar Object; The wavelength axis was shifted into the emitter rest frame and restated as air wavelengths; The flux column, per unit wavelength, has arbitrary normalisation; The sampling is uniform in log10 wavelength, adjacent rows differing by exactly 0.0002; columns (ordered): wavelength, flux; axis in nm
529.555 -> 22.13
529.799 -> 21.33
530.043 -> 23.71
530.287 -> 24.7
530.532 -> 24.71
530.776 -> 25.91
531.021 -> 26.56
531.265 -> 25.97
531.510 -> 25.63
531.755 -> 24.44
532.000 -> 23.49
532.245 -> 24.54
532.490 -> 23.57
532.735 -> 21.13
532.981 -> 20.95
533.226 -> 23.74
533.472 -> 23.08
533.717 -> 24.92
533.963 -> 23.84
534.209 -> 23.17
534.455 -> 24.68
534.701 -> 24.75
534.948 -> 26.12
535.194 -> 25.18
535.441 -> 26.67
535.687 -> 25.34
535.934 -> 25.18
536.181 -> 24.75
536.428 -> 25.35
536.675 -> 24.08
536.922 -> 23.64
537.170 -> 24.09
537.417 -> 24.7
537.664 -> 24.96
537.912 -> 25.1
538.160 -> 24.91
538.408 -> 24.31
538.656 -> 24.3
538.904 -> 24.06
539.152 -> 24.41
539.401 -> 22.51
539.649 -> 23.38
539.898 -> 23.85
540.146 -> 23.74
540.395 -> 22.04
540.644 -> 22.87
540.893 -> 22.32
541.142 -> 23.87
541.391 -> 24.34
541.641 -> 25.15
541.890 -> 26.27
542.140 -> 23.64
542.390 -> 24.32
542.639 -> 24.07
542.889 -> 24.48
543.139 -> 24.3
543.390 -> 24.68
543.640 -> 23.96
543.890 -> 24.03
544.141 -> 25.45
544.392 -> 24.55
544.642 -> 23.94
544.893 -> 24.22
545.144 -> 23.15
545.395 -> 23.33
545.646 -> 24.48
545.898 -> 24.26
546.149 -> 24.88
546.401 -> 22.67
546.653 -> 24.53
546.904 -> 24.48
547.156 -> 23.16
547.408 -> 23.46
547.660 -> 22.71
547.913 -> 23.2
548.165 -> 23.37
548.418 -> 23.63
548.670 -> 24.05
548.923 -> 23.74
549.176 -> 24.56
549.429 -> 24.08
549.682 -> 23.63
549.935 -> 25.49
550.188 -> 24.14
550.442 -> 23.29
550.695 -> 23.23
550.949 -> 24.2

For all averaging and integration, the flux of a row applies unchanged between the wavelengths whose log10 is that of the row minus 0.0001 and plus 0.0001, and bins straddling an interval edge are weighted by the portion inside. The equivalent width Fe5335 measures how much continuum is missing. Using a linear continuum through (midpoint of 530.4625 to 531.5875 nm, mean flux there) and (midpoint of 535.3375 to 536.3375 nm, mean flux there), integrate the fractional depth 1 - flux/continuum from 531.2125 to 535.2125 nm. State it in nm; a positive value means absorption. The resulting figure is 0.256 nm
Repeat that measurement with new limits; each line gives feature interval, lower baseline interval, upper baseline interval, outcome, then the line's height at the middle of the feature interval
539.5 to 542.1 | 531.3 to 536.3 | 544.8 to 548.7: 0.02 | 24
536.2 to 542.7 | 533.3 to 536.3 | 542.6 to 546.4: 0.11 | 24.5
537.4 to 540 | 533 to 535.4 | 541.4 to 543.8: 0.02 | 24.4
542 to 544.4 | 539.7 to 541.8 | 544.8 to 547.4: -0.06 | 23.7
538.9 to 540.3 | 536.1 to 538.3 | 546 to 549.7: 0.05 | 24.4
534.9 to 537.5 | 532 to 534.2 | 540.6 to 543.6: -0.16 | 23.6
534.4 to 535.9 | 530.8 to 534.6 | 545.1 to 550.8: -0.09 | 24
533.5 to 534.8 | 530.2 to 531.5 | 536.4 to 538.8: 0.05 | 25.1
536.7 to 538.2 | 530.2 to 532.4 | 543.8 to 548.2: 0.00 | 24.6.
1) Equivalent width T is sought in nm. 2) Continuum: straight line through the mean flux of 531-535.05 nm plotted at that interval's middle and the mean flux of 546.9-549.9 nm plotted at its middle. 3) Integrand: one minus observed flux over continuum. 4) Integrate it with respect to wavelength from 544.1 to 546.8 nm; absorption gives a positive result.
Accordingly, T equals -0.04 nm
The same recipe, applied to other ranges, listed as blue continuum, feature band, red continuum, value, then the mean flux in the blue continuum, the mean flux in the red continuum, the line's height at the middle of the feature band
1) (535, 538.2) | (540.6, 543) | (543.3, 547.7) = 0.02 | 24.9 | 24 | 24.4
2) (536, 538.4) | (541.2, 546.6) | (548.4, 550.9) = 0.00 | 24.6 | 24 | 24.3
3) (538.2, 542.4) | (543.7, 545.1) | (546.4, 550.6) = -0.03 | 23.9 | 23.8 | 23.8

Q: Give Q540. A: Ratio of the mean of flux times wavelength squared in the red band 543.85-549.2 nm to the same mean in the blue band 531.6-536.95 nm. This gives 1.03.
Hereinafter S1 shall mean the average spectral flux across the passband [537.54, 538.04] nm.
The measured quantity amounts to 25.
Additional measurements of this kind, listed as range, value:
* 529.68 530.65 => 23.6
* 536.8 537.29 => 23.8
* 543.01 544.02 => 24.2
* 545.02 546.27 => 24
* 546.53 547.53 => 23.9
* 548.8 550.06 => 24.3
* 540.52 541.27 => 23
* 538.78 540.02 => 23.6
